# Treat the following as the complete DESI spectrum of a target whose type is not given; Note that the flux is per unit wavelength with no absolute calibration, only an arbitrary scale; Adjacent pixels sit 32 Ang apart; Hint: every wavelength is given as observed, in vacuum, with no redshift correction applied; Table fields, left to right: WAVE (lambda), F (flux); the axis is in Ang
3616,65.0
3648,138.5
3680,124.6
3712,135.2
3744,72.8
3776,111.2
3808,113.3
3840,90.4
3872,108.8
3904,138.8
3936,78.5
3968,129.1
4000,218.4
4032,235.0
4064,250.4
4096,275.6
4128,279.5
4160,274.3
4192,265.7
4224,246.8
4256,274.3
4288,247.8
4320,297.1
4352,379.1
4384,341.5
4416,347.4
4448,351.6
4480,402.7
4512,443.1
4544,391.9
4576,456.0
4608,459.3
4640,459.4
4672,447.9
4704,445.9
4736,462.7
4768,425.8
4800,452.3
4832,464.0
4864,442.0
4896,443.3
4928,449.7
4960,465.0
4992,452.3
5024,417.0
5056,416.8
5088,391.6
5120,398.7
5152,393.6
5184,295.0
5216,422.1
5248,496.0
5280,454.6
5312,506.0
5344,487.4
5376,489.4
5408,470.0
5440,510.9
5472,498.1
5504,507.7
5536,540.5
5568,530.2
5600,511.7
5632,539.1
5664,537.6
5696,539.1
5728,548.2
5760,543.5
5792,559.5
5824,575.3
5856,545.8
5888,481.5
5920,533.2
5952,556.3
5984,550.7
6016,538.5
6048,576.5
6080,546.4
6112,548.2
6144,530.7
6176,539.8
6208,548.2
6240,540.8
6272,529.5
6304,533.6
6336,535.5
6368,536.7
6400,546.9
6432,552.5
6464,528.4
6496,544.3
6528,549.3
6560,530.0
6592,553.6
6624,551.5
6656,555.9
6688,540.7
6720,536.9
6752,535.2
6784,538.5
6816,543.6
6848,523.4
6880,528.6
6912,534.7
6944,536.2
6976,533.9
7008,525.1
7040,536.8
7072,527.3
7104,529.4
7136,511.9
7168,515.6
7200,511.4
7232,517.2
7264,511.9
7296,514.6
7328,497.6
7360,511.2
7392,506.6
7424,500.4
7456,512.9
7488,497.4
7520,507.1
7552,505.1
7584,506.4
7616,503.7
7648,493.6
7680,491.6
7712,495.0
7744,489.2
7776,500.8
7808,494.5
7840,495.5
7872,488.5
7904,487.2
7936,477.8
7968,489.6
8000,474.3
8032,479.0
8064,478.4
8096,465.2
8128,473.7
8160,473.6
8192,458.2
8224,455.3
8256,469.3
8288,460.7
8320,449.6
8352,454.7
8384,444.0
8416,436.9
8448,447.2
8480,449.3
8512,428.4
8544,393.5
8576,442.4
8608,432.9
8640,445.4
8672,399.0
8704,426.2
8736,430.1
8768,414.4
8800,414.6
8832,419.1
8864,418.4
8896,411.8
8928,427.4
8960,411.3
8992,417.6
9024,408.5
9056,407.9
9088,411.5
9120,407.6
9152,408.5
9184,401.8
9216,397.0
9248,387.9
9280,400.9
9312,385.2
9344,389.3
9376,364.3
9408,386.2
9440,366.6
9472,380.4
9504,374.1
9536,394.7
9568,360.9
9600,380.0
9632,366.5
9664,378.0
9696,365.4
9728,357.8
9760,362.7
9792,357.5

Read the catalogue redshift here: 0.00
